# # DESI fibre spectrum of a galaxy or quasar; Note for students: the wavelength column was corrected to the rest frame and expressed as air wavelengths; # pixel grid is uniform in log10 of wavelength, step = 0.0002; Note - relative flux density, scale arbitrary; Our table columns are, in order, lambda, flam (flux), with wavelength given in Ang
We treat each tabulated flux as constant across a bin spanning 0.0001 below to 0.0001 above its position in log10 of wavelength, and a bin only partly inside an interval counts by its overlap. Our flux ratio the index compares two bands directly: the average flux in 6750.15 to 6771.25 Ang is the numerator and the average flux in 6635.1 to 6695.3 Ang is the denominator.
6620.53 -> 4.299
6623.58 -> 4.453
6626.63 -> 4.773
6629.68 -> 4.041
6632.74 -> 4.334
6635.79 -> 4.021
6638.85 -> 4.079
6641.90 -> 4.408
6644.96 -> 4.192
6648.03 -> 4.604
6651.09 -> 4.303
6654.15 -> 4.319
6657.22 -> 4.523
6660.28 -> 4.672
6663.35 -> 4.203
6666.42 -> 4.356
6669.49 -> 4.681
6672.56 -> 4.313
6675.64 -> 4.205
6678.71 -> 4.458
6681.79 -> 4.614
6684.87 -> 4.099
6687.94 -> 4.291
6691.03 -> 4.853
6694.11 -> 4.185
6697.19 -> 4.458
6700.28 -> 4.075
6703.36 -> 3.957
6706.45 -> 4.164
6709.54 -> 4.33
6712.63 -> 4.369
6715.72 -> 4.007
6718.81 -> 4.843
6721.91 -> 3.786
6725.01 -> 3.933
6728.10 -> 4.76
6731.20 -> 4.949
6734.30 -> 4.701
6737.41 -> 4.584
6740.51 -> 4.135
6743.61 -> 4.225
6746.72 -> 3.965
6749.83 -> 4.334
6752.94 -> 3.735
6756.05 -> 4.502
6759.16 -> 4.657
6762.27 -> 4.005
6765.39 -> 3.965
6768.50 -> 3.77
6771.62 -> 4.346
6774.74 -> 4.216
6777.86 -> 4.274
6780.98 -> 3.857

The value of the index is 0.9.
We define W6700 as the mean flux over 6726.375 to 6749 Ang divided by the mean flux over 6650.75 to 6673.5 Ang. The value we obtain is 1.01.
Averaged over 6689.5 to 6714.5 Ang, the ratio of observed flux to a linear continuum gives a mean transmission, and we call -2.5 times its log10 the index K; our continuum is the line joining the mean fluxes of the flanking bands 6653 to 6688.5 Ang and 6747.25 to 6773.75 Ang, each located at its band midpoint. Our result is 0.005 mag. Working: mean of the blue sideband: 4.4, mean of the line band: 4.3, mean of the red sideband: 4.16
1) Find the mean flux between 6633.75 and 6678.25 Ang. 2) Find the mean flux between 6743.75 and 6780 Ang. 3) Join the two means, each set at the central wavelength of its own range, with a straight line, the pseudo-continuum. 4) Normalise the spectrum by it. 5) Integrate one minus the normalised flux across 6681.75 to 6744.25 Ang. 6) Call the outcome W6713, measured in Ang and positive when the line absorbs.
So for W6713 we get -1.4 Ang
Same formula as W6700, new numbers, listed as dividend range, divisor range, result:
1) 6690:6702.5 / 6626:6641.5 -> 1.03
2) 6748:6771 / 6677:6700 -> 0.94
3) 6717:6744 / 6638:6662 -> 1.01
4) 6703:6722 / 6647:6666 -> 0.96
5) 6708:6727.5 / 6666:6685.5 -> 0.96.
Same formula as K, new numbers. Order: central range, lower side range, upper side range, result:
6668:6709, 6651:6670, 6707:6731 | 0.01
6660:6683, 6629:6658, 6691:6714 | -0.04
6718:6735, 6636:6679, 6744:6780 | -0.06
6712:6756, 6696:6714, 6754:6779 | -0.03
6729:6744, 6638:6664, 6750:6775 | -0.08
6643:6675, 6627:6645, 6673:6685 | -0.03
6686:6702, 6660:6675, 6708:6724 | -0.01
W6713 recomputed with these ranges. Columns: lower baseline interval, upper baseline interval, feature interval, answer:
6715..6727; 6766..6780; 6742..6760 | -0.3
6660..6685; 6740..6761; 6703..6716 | 0.4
